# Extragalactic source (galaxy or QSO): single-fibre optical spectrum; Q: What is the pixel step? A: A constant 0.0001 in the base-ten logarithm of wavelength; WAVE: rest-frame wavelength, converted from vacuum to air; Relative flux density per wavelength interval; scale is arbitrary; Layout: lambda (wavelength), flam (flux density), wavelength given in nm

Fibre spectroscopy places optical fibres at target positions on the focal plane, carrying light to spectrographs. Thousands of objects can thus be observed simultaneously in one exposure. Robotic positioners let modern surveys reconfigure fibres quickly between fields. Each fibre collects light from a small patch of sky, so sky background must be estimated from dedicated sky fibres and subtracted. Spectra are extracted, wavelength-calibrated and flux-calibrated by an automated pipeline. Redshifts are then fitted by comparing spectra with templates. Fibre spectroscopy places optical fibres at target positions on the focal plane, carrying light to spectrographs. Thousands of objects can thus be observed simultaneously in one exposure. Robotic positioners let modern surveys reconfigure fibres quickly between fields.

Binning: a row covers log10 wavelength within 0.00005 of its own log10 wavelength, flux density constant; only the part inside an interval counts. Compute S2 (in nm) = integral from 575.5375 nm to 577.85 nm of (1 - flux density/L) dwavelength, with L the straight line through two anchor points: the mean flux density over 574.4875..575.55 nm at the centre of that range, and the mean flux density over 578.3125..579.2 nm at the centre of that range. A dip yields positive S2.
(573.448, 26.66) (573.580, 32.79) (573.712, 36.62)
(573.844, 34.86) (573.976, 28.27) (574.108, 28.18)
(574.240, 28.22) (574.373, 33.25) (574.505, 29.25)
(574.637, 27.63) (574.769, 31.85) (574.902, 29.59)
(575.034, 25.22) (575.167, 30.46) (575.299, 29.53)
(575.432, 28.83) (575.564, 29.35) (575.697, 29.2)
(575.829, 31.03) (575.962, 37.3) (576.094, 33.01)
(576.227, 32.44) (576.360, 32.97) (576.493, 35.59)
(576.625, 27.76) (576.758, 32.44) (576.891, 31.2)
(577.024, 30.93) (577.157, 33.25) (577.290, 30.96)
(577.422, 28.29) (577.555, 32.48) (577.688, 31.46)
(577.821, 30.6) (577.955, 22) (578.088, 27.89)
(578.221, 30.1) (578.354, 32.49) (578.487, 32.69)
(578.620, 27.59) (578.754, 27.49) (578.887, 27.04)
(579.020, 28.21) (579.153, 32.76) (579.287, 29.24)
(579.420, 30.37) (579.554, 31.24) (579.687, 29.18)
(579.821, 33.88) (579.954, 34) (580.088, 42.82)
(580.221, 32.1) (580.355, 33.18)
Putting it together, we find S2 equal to -0.19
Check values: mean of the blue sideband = 29.1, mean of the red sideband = 29.6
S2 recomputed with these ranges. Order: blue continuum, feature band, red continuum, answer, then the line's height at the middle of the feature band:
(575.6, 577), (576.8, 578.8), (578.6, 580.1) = 0.10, 31.5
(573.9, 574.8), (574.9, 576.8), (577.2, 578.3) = -0.10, 29.4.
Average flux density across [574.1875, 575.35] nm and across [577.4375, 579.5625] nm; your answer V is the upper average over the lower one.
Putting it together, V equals 1.00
